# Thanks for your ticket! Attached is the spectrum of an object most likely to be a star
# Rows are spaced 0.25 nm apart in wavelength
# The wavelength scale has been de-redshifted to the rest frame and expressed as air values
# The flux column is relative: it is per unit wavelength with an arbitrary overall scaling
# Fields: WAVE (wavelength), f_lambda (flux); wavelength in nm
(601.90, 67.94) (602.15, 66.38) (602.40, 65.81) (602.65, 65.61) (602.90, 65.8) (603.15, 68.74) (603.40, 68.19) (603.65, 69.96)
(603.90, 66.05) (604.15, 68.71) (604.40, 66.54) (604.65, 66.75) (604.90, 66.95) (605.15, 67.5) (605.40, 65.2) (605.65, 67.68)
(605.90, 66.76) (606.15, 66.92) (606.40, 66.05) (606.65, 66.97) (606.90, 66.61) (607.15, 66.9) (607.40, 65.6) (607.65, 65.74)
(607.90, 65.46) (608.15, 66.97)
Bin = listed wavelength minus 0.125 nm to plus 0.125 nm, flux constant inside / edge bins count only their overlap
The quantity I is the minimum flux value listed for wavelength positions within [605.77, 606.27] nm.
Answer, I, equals 66.76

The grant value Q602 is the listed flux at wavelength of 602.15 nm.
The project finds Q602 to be 66.38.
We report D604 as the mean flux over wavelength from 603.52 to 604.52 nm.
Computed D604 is 67.8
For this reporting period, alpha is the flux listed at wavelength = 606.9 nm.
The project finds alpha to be 66.61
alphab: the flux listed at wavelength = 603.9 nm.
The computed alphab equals 66.05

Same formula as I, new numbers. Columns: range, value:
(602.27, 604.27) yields 65.61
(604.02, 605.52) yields 65.2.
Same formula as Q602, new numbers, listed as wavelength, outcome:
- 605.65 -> 67.68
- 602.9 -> 65.8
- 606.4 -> 66.05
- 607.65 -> 65.74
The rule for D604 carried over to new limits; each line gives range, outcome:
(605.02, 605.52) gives 66.4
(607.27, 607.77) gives 65.7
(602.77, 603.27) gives 67.2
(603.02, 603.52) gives 68.4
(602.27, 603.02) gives 65.7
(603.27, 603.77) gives 69.1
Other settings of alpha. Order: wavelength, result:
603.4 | 68.19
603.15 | 68.74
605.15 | 67.5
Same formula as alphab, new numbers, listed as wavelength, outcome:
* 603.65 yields 69.96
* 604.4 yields 66.54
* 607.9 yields 65.46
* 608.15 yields 66.97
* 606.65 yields 66.97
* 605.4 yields 65.2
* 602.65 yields 65.61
